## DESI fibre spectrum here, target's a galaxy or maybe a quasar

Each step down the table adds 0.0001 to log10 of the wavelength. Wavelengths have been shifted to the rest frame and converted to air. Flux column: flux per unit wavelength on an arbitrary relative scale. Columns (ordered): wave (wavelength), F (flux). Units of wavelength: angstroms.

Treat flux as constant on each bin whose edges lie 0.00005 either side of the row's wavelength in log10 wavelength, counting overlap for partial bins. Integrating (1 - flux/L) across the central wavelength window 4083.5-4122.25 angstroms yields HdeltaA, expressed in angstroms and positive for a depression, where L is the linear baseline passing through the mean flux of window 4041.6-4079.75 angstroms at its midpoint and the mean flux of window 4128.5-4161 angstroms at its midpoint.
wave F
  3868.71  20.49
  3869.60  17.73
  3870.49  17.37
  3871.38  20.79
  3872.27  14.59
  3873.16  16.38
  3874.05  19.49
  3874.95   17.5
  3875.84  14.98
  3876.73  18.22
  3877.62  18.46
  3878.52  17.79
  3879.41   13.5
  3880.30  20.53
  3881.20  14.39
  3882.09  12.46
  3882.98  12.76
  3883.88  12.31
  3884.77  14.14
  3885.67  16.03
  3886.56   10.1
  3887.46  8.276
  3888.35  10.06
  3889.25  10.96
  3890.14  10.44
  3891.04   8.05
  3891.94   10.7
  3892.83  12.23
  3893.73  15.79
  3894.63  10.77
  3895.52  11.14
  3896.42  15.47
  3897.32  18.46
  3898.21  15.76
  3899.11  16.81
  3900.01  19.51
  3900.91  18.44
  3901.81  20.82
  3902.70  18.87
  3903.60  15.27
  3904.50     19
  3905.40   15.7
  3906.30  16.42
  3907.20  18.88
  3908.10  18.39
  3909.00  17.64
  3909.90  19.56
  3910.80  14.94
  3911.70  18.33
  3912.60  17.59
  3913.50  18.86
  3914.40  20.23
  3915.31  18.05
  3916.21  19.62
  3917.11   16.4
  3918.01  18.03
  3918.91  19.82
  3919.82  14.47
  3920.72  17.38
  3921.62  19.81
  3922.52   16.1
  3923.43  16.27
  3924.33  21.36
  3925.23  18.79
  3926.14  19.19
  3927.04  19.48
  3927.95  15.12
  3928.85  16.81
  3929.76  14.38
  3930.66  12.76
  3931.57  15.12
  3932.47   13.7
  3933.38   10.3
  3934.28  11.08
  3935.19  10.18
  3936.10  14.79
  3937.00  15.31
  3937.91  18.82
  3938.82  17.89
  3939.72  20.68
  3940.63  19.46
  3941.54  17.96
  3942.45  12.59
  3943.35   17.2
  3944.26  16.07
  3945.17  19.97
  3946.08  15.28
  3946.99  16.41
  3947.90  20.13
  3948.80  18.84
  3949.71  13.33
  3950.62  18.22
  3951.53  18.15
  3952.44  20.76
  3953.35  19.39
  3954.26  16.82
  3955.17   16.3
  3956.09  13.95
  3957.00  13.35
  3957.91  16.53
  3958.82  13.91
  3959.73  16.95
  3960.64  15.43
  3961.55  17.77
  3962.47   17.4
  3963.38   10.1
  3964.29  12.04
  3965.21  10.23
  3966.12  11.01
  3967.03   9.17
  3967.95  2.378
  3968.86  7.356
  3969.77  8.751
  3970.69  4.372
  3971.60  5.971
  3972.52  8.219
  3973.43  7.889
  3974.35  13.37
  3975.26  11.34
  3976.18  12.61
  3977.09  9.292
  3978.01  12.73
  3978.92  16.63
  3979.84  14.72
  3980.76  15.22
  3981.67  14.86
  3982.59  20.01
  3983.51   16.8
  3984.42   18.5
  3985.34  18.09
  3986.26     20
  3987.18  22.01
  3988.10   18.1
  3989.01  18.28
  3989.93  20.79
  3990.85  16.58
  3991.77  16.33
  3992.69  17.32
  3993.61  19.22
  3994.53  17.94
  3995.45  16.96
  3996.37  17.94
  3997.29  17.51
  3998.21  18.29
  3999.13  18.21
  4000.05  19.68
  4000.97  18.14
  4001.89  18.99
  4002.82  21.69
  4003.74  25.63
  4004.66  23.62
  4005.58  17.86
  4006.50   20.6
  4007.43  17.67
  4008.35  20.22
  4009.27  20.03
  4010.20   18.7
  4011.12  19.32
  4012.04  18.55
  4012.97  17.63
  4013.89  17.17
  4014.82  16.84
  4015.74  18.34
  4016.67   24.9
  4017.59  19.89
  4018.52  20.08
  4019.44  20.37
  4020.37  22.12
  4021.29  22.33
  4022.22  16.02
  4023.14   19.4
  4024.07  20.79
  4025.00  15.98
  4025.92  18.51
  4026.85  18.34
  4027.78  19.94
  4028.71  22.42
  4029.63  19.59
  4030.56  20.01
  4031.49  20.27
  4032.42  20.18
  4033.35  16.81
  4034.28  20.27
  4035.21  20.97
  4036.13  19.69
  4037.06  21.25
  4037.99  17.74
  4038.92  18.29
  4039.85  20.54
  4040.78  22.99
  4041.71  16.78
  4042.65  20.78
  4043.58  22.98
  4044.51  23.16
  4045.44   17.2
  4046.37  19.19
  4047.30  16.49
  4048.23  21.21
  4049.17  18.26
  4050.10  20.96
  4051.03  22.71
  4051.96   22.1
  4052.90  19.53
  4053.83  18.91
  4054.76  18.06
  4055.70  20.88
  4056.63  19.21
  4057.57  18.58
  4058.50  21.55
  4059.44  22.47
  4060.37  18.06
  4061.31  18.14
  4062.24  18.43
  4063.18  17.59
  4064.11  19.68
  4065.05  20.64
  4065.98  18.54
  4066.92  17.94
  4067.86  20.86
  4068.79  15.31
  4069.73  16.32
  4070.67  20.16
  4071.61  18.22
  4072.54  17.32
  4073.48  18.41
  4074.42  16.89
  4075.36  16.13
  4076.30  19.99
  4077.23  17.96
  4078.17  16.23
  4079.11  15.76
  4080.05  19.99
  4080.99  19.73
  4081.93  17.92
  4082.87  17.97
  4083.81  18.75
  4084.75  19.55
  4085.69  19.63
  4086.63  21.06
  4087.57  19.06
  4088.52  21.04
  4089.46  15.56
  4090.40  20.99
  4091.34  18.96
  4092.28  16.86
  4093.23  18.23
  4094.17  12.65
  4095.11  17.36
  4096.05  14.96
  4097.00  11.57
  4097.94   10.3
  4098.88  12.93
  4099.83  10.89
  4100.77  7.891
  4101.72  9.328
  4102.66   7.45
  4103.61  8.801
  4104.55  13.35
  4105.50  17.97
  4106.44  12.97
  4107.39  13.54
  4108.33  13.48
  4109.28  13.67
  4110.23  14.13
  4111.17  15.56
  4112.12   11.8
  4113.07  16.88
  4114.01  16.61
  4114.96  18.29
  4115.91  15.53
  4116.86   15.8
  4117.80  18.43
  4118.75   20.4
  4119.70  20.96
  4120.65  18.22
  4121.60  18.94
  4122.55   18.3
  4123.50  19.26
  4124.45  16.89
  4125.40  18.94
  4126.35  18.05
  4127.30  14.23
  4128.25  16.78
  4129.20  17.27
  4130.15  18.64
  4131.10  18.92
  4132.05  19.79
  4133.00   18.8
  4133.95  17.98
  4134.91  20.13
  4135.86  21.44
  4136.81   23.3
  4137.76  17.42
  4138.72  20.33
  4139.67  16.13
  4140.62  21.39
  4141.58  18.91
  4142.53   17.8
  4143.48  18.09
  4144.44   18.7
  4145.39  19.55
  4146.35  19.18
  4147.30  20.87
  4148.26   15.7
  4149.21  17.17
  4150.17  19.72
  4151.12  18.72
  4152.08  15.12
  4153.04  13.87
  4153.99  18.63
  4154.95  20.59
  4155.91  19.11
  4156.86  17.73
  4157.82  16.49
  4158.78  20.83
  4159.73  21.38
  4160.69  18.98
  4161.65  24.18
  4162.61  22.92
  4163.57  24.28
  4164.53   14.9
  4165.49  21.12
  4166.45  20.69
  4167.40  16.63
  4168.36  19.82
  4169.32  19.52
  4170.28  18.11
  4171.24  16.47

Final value 6.7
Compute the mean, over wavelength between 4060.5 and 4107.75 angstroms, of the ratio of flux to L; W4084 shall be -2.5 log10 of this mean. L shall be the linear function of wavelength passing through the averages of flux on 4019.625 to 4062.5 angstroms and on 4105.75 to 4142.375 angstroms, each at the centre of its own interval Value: 0.13 mag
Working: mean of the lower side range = 19.8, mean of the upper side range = 17.6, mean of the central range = 16.6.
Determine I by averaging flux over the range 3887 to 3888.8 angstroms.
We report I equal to 9.16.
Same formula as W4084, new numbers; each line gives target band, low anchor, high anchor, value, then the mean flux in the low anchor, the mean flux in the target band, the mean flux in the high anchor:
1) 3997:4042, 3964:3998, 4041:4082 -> -0.19 mag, 14.1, 19.6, 19.1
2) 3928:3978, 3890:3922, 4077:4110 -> 0.17 mag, 16.7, 14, 15.5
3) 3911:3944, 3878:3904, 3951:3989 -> -0.19 mag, 14.2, 16.8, 13.9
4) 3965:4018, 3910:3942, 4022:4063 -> 0.14 mag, 16.9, 16.3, 19.7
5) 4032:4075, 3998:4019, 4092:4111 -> -0.18 mag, 19.7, 19.4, 12.9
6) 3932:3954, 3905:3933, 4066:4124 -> 0.05 mag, 17.4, 16.5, 16.4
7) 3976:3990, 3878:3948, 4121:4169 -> 0.00 mag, 15.9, 16.8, 18.9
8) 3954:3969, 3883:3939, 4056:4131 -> 0.23 mag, 15.7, 13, 16.9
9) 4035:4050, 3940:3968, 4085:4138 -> -0.23 mag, 15.6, 19.9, 16.4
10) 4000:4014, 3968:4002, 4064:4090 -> -0.23 mag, 15.2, 19.8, 18.4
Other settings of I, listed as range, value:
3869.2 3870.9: 17.6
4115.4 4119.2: 17.5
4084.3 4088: 19.8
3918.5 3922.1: 17.8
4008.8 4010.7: 19.4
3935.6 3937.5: 15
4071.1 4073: 17.9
